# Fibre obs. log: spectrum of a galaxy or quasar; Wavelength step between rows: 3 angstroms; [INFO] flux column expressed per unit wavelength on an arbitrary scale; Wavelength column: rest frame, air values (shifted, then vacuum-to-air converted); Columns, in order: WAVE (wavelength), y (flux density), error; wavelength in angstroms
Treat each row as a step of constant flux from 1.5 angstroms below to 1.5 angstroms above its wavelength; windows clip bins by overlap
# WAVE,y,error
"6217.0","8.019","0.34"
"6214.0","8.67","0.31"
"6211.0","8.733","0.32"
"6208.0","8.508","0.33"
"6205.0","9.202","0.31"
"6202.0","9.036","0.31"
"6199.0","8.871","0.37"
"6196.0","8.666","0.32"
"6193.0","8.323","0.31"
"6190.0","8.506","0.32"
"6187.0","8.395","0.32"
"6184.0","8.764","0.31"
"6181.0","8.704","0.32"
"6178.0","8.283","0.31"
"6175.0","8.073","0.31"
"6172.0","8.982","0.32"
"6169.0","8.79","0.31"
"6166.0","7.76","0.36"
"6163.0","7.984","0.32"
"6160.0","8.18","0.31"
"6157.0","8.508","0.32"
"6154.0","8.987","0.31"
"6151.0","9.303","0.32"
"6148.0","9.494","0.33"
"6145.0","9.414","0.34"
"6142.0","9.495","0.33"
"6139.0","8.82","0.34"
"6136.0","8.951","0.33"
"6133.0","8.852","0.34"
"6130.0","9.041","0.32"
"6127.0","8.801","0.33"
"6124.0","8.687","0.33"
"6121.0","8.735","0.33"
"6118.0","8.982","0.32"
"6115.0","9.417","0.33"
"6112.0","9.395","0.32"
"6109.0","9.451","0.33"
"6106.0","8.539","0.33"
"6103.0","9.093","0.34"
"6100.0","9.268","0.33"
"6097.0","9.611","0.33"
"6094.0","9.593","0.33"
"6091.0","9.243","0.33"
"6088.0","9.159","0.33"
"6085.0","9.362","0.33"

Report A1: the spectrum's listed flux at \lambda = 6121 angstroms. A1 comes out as 8.735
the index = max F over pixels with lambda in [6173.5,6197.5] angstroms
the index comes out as 8.764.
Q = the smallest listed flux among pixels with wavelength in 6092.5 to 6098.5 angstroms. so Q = 9.593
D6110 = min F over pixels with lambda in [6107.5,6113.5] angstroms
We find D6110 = 9.395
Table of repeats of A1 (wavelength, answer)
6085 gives 9.362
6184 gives 8.764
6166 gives 7.76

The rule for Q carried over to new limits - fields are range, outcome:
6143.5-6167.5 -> 7.76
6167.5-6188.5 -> 8.073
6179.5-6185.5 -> 8.704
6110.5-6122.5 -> 8.735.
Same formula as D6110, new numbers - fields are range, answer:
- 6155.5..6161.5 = 8.18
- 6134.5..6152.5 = 8.82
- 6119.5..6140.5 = 8.687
